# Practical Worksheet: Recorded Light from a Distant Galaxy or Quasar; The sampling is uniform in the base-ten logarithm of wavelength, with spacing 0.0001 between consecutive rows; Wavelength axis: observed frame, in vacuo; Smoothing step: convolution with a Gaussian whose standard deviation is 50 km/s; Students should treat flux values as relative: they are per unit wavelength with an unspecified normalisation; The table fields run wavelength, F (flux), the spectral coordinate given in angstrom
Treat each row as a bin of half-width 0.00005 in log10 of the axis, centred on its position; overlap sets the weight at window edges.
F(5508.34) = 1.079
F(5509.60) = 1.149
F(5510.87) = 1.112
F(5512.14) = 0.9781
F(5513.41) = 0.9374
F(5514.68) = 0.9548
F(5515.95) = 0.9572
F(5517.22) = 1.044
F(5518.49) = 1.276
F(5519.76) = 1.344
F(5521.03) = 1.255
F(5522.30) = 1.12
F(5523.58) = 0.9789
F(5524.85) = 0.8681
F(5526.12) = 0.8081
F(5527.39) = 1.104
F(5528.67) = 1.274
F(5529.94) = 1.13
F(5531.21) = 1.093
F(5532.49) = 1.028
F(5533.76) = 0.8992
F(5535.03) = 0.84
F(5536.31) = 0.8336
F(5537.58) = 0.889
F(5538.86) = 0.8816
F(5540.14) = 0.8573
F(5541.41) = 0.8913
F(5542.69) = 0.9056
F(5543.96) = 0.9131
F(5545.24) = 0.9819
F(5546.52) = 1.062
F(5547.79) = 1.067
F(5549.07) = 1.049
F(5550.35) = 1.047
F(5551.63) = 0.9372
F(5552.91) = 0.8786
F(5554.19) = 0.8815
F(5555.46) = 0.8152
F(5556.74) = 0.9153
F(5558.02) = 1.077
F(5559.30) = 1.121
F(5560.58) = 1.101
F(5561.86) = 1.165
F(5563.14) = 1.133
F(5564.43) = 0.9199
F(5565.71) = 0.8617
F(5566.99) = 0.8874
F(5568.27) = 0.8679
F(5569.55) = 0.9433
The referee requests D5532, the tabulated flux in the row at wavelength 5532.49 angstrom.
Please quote 1.028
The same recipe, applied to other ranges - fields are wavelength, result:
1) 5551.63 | 0.9372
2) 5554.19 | 0.8815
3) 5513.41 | 0.9374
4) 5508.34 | 1.079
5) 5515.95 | 0.9572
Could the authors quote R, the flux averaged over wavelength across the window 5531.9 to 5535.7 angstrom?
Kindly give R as 0.921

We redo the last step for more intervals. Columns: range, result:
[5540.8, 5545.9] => 0.923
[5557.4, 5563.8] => 1.12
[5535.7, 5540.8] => 0.866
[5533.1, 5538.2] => 0.868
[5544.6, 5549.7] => 1.04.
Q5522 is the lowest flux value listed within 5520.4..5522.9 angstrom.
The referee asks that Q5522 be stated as 1.12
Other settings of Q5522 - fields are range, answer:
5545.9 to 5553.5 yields 0.8786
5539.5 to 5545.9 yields 0.8573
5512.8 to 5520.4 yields 0.9374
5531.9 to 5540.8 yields 0.8336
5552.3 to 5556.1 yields 0.8152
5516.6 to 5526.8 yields 0.8081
